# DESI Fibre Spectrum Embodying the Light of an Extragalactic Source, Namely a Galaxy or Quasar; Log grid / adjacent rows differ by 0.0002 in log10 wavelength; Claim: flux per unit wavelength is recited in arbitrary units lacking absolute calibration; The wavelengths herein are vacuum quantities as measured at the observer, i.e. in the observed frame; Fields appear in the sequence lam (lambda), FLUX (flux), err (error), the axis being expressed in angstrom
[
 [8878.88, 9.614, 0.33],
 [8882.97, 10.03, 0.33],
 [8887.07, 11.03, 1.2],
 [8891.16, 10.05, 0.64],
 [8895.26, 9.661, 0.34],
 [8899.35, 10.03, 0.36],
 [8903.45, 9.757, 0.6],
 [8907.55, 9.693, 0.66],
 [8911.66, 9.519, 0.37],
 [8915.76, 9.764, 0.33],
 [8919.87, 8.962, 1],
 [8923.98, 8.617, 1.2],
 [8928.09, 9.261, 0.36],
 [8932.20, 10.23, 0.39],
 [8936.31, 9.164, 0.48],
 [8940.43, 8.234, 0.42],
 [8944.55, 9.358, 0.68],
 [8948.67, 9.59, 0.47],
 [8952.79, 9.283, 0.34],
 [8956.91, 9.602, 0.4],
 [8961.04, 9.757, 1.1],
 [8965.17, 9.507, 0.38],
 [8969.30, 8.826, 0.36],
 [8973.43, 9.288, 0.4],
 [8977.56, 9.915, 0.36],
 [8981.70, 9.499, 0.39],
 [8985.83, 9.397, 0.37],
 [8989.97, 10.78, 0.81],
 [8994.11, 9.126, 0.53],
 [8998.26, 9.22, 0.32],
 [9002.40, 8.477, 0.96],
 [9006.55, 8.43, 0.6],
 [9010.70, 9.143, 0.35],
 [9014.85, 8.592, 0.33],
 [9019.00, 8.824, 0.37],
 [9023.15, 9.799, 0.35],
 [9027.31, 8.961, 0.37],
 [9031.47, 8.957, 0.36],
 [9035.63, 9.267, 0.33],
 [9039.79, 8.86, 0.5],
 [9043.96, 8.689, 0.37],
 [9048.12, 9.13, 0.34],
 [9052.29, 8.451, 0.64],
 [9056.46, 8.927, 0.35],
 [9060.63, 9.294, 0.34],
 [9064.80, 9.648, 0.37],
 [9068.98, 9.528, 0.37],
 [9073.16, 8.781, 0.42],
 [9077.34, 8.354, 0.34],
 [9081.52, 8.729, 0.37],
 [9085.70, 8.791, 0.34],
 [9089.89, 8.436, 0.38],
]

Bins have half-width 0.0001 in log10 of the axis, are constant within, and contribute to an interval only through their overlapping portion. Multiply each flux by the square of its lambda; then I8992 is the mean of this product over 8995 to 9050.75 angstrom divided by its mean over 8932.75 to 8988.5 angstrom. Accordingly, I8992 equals 0.97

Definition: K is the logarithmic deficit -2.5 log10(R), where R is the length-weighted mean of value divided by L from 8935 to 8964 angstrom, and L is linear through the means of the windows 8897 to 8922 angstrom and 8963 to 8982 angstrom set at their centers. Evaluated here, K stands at 0.02 mag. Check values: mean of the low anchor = 9.62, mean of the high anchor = 9.4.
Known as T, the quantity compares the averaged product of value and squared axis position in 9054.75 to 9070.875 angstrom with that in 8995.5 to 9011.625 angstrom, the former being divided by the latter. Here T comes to 1.08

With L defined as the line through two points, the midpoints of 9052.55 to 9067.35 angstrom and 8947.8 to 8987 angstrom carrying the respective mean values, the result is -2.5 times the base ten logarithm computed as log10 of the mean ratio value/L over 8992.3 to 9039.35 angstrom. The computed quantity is 0.04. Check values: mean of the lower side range 9.47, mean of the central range 8.98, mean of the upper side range 9.19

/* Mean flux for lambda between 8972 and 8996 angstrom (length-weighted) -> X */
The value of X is 9.68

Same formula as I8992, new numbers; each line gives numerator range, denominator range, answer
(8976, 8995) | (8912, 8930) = 1.08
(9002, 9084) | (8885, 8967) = 0.96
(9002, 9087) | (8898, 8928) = 0.97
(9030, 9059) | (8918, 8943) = 1.01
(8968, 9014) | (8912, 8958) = 1.01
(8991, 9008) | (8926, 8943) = 0.98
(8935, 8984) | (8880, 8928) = 0.97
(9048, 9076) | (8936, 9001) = 0.99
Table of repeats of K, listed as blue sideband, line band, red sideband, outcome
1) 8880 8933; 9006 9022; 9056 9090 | 0.05 mag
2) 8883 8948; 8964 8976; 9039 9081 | 0.01 mag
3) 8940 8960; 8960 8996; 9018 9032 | -0.03 mag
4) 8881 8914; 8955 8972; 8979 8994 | 0.05 mag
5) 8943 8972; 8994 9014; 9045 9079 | 0.05 mag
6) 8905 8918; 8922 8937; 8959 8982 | 0.03 mag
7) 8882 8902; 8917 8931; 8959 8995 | 0.10 mag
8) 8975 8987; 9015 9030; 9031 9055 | 0.00 mag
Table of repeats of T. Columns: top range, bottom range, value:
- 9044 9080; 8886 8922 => 0.95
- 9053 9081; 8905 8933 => 0.99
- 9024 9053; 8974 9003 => 0.95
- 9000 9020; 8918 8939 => 0.96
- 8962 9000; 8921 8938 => 1.03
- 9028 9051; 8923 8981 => 0.98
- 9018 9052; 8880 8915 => 0.94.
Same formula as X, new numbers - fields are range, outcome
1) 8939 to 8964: 9.34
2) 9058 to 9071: 9.47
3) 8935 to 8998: 9.42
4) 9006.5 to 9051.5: 8.98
